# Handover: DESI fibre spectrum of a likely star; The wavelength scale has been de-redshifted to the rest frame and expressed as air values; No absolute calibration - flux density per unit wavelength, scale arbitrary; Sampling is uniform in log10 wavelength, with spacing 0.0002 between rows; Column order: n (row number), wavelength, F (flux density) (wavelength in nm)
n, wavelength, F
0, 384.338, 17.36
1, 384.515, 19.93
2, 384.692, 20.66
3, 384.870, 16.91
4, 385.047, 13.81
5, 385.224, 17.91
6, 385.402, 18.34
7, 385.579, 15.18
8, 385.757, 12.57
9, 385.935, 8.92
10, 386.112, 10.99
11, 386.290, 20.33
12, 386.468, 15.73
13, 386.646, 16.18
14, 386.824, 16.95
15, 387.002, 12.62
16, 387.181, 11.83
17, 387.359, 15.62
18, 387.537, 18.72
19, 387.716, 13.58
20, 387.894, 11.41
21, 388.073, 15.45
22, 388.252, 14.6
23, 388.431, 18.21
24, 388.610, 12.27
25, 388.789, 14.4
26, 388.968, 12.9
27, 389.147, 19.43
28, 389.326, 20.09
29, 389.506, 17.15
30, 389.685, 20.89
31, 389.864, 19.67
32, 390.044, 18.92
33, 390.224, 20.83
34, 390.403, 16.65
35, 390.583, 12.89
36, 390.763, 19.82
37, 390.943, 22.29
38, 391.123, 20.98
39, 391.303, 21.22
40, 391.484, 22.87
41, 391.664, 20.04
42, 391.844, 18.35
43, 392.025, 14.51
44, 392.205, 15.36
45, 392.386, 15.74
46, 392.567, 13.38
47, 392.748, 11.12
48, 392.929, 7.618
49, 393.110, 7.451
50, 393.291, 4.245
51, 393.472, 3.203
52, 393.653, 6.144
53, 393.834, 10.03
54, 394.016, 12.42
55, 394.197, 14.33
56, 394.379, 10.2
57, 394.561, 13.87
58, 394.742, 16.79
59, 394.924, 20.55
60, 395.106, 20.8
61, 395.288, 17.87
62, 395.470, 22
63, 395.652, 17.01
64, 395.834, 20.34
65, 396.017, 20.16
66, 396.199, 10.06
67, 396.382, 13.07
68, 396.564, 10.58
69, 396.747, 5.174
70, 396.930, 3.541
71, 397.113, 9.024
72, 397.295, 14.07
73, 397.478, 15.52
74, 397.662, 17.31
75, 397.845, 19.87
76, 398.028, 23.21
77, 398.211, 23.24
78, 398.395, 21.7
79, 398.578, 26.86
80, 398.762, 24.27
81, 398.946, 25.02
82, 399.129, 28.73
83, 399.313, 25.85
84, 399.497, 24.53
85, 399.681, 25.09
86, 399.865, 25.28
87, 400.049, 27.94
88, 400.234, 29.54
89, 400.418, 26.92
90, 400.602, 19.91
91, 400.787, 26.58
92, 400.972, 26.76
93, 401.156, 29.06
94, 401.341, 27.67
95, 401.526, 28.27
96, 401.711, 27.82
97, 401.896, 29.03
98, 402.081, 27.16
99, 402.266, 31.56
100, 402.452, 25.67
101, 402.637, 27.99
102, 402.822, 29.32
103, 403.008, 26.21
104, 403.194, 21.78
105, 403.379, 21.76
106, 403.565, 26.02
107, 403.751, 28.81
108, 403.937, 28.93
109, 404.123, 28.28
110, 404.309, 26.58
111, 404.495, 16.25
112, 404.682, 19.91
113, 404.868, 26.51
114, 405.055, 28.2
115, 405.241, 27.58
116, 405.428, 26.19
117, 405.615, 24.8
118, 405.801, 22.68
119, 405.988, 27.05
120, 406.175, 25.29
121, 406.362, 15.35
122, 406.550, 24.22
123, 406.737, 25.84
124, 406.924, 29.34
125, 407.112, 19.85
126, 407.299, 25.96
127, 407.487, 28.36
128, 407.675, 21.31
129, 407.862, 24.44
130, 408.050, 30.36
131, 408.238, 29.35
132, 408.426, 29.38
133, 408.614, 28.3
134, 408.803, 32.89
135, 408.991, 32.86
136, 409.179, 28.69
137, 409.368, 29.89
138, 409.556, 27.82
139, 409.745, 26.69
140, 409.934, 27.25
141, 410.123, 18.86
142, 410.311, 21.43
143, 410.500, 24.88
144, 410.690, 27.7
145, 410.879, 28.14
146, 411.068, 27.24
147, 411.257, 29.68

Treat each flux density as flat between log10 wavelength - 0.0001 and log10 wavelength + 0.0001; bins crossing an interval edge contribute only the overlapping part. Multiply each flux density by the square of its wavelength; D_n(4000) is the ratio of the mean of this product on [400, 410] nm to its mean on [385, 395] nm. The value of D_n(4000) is 1.9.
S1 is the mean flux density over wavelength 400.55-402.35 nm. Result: 27.5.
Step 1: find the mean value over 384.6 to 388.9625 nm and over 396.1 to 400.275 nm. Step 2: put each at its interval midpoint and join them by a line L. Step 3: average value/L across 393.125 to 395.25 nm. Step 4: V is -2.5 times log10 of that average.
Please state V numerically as 0.437 mag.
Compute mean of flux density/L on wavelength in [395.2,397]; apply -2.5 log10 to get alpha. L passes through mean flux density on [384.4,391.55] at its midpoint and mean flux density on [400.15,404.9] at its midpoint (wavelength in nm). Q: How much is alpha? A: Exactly 0.48 mag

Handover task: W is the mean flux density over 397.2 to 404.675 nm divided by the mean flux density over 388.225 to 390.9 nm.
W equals 1.44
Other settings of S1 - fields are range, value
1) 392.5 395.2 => 11.5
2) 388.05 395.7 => 15.7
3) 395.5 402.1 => 21.5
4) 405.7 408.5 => 25.2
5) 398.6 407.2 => 25.8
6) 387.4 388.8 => 14.9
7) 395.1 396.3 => 18.1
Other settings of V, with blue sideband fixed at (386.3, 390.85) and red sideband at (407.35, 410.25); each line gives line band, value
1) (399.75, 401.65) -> -0.159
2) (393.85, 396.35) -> 0.219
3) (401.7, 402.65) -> -0.179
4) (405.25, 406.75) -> 0.089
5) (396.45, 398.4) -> 0.422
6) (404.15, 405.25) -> 0.053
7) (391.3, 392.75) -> 0.073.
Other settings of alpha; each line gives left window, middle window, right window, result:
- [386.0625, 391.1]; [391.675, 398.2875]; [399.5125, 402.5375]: 0.50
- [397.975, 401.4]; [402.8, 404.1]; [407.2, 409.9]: 0.03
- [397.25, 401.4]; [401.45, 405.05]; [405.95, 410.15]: -0.04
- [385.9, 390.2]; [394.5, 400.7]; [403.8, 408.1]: 0.06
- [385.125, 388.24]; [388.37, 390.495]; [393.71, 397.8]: -0.20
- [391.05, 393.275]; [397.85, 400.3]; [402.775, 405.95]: -0.20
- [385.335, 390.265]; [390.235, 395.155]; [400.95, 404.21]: 0.31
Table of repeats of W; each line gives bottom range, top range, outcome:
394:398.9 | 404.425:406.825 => 1.44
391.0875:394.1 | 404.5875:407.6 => 1.90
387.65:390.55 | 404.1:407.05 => 1.47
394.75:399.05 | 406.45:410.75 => 1.53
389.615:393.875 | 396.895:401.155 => 1.49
